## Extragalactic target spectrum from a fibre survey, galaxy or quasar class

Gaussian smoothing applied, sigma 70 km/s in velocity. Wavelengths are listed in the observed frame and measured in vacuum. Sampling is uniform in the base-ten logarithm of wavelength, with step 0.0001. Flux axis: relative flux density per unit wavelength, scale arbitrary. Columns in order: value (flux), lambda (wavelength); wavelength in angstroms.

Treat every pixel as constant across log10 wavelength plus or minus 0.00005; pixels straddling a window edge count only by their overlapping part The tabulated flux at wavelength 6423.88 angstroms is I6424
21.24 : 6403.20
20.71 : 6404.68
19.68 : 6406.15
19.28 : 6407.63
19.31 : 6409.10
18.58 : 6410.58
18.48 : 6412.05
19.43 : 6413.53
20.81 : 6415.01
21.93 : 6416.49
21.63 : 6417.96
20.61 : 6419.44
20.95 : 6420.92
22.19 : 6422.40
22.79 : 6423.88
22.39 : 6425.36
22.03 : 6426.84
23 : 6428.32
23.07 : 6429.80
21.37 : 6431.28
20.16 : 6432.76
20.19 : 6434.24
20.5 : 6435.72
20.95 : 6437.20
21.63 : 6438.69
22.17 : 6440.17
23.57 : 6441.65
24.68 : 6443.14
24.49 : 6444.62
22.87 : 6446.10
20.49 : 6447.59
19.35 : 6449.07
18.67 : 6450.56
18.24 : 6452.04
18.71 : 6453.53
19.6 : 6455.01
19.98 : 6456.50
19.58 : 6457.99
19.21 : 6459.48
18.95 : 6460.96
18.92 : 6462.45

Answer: 22.79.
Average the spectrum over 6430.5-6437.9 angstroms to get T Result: 20.7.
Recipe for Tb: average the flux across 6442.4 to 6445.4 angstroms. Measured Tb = 24.6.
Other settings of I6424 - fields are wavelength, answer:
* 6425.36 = 22.39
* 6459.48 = 19.21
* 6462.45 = 18.92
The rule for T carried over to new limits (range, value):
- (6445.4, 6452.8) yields 19.9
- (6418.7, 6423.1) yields 21.2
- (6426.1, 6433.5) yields 21.9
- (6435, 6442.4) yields 21.7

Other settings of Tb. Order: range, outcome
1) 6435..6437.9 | 20.7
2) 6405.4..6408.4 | 19.5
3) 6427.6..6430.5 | 23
